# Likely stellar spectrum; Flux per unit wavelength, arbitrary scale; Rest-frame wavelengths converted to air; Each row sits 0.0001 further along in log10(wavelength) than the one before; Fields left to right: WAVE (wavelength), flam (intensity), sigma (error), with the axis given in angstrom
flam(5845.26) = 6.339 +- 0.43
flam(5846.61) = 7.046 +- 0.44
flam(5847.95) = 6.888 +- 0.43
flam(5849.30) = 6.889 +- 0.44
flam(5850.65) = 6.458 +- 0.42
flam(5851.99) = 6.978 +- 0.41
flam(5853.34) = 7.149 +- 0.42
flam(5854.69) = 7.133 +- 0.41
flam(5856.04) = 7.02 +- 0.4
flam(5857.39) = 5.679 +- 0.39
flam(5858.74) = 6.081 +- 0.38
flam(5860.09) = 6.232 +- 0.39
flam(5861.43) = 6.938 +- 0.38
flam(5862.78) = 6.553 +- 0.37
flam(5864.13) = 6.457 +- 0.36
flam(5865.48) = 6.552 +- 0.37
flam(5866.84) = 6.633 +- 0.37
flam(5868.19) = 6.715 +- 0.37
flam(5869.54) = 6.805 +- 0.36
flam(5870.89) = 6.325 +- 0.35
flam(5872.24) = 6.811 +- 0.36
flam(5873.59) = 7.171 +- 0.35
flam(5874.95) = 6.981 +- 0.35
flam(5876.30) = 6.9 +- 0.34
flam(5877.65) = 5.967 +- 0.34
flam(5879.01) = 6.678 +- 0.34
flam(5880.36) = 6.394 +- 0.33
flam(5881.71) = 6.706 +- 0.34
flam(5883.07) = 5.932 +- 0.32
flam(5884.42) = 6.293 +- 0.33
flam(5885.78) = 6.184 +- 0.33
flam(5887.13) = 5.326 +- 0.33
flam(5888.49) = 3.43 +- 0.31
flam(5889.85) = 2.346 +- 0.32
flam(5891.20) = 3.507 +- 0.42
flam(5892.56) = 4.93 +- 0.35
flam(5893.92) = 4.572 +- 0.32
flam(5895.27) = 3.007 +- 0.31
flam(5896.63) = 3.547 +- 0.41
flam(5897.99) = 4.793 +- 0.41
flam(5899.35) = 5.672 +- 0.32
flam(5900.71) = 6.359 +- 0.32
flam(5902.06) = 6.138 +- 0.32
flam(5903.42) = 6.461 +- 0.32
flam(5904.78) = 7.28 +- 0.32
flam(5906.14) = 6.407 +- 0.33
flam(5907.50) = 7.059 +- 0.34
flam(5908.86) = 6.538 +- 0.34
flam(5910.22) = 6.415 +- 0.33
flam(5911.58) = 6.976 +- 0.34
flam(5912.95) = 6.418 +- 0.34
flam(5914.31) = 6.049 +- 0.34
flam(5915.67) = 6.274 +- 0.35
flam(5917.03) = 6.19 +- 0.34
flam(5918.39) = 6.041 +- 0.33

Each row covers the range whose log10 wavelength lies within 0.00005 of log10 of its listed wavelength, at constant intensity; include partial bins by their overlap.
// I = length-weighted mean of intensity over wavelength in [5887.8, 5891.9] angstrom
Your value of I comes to 3.1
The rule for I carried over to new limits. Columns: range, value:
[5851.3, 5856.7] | 7.07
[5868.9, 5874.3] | 6.78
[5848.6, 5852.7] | 6.78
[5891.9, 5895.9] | 4.18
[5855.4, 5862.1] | 6.39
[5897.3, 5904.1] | 5.88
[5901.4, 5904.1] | 6.3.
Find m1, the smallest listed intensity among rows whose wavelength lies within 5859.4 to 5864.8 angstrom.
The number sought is 6.232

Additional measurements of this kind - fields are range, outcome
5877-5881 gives 5.967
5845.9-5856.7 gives 6.458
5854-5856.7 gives 7.02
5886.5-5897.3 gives 2.346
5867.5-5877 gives 6.325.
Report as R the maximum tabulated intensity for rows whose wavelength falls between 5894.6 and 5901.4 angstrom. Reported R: 6.359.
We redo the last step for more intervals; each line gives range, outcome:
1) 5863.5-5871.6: 6.805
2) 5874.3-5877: 6.981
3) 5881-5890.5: 6.706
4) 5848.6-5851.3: 6.889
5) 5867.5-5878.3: 7.171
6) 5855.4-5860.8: 7.02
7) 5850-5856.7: 7.149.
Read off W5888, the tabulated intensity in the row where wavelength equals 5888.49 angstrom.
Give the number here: 3.43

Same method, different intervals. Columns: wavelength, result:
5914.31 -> 6.049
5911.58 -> 6.976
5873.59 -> 7.171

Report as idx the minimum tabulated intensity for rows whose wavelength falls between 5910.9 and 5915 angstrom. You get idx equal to 6.049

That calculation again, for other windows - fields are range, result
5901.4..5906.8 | 6.138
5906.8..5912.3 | 6.415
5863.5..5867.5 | 6.457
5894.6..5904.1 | 3.007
